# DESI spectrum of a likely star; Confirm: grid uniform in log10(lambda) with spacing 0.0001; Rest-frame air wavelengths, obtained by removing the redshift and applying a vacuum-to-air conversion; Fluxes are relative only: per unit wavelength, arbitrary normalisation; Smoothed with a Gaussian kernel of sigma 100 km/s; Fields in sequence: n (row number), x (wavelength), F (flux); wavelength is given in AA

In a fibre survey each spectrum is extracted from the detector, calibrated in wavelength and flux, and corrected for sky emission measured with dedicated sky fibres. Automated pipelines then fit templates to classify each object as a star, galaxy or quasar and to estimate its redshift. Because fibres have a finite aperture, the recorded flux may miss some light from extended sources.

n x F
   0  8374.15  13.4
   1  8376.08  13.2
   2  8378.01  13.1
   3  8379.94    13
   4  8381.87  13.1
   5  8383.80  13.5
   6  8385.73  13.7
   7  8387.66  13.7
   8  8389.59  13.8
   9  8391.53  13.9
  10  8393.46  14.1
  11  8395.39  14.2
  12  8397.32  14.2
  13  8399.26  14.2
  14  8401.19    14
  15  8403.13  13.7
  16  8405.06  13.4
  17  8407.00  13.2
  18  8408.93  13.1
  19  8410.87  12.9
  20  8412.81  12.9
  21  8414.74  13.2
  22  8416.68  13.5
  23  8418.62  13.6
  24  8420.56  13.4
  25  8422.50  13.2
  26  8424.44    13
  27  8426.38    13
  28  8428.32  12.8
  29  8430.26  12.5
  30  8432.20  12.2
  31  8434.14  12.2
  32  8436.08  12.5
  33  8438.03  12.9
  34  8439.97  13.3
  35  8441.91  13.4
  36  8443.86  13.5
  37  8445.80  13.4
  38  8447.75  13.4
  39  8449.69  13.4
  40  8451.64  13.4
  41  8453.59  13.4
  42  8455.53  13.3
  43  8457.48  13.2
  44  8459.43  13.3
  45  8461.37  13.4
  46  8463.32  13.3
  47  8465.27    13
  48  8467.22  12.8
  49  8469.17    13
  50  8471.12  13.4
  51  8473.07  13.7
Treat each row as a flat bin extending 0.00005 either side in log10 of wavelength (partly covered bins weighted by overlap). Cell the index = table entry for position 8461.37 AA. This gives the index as 13.4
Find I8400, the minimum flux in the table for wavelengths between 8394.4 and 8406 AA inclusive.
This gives 13.4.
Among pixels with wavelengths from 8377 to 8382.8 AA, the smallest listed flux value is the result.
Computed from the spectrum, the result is 13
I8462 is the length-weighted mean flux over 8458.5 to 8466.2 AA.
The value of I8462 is 13.3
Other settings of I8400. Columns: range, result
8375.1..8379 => 13.1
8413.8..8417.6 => 13.2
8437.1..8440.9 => 12.9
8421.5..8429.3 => 12.8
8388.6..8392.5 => 13.8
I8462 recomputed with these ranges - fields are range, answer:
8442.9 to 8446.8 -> 13.4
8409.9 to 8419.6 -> 13.2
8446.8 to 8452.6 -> 13.4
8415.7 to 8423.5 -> 13.4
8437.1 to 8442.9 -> 13.2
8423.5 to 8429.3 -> 12.9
